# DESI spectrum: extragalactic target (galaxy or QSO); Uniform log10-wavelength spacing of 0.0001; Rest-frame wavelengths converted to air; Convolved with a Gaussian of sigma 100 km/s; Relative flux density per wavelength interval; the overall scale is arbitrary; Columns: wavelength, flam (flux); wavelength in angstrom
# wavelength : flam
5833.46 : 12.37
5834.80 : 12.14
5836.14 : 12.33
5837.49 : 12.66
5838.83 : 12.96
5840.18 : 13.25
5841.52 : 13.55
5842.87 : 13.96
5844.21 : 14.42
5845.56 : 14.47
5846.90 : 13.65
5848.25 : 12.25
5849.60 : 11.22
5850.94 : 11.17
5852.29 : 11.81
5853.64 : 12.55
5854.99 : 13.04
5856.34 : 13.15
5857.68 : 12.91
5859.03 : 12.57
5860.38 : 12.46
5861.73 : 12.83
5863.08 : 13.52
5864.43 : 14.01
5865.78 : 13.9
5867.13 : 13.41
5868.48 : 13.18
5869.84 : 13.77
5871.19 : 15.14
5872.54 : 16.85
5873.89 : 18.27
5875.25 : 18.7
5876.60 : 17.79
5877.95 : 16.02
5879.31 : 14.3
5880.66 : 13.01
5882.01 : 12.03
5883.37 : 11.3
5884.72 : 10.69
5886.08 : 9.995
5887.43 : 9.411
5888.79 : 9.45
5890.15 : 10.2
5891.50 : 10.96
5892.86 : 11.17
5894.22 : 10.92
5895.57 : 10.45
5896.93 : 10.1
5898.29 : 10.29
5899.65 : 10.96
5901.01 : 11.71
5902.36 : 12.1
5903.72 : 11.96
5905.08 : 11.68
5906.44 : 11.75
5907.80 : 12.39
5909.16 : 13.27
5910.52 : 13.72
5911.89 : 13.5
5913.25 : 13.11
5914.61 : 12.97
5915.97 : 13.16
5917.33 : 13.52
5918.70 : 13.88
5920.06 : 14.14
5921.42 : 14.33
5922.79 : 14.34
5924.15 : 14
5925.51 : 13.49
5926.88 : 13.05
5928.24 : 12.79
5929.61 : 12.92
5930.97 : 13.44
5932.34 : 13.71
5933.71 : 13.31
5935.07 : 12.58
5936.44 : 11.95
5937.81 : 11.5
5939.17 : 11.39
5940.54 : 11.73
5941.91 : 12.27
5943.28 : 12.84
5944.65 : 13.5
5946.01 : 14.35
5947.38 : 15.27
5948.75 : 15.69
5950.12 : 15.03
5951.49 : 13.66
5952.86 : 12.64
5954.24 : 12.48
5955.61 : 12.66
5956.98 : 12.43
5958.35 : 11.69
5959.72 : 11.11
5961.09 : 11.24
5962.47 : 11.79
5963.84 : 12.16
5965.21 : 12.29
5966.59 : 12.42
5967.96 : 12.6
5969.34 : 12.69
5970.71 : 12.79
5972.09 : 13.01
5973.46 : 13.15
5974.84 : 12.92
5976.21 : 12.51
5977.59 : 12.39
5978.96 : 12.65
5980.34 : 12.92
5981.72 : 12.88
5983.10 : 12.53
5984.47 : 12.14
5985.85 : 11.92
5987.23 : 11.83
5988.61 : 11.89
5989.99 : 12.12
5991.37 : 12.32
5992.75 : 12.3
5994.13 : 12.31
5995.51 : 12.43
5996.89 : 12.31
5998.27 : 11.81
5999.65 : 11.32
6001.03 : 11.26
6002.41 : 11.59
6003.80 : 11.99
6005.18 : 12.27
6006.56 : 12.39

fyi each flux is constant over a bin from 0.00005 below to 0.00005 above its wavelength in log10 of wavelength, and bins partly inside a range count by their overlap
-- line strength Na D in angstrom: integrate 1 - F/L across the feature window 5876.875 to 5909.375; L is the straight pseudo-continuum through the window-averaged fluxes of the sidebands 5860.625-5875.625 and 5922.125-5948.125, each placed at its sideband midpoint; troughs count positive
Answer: 5.89 angstrom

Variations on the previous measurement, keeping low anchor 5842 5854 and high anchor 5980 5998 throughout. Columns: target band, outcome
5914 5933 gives -1.53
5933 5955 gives -1.20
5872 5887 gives -1.91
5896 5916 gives 0.77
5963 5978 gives -0.33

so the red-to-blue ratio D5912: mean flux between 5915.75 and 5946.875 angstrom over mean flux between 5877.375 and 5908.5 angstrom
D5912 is 1.2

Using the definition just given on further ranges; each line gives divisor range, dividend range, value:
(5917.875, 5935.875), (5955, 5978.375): 0.91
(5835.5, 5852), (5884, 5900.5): 0.80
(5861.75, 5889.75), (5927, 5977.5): 0.94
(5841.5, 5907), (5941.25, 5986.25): 1.01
